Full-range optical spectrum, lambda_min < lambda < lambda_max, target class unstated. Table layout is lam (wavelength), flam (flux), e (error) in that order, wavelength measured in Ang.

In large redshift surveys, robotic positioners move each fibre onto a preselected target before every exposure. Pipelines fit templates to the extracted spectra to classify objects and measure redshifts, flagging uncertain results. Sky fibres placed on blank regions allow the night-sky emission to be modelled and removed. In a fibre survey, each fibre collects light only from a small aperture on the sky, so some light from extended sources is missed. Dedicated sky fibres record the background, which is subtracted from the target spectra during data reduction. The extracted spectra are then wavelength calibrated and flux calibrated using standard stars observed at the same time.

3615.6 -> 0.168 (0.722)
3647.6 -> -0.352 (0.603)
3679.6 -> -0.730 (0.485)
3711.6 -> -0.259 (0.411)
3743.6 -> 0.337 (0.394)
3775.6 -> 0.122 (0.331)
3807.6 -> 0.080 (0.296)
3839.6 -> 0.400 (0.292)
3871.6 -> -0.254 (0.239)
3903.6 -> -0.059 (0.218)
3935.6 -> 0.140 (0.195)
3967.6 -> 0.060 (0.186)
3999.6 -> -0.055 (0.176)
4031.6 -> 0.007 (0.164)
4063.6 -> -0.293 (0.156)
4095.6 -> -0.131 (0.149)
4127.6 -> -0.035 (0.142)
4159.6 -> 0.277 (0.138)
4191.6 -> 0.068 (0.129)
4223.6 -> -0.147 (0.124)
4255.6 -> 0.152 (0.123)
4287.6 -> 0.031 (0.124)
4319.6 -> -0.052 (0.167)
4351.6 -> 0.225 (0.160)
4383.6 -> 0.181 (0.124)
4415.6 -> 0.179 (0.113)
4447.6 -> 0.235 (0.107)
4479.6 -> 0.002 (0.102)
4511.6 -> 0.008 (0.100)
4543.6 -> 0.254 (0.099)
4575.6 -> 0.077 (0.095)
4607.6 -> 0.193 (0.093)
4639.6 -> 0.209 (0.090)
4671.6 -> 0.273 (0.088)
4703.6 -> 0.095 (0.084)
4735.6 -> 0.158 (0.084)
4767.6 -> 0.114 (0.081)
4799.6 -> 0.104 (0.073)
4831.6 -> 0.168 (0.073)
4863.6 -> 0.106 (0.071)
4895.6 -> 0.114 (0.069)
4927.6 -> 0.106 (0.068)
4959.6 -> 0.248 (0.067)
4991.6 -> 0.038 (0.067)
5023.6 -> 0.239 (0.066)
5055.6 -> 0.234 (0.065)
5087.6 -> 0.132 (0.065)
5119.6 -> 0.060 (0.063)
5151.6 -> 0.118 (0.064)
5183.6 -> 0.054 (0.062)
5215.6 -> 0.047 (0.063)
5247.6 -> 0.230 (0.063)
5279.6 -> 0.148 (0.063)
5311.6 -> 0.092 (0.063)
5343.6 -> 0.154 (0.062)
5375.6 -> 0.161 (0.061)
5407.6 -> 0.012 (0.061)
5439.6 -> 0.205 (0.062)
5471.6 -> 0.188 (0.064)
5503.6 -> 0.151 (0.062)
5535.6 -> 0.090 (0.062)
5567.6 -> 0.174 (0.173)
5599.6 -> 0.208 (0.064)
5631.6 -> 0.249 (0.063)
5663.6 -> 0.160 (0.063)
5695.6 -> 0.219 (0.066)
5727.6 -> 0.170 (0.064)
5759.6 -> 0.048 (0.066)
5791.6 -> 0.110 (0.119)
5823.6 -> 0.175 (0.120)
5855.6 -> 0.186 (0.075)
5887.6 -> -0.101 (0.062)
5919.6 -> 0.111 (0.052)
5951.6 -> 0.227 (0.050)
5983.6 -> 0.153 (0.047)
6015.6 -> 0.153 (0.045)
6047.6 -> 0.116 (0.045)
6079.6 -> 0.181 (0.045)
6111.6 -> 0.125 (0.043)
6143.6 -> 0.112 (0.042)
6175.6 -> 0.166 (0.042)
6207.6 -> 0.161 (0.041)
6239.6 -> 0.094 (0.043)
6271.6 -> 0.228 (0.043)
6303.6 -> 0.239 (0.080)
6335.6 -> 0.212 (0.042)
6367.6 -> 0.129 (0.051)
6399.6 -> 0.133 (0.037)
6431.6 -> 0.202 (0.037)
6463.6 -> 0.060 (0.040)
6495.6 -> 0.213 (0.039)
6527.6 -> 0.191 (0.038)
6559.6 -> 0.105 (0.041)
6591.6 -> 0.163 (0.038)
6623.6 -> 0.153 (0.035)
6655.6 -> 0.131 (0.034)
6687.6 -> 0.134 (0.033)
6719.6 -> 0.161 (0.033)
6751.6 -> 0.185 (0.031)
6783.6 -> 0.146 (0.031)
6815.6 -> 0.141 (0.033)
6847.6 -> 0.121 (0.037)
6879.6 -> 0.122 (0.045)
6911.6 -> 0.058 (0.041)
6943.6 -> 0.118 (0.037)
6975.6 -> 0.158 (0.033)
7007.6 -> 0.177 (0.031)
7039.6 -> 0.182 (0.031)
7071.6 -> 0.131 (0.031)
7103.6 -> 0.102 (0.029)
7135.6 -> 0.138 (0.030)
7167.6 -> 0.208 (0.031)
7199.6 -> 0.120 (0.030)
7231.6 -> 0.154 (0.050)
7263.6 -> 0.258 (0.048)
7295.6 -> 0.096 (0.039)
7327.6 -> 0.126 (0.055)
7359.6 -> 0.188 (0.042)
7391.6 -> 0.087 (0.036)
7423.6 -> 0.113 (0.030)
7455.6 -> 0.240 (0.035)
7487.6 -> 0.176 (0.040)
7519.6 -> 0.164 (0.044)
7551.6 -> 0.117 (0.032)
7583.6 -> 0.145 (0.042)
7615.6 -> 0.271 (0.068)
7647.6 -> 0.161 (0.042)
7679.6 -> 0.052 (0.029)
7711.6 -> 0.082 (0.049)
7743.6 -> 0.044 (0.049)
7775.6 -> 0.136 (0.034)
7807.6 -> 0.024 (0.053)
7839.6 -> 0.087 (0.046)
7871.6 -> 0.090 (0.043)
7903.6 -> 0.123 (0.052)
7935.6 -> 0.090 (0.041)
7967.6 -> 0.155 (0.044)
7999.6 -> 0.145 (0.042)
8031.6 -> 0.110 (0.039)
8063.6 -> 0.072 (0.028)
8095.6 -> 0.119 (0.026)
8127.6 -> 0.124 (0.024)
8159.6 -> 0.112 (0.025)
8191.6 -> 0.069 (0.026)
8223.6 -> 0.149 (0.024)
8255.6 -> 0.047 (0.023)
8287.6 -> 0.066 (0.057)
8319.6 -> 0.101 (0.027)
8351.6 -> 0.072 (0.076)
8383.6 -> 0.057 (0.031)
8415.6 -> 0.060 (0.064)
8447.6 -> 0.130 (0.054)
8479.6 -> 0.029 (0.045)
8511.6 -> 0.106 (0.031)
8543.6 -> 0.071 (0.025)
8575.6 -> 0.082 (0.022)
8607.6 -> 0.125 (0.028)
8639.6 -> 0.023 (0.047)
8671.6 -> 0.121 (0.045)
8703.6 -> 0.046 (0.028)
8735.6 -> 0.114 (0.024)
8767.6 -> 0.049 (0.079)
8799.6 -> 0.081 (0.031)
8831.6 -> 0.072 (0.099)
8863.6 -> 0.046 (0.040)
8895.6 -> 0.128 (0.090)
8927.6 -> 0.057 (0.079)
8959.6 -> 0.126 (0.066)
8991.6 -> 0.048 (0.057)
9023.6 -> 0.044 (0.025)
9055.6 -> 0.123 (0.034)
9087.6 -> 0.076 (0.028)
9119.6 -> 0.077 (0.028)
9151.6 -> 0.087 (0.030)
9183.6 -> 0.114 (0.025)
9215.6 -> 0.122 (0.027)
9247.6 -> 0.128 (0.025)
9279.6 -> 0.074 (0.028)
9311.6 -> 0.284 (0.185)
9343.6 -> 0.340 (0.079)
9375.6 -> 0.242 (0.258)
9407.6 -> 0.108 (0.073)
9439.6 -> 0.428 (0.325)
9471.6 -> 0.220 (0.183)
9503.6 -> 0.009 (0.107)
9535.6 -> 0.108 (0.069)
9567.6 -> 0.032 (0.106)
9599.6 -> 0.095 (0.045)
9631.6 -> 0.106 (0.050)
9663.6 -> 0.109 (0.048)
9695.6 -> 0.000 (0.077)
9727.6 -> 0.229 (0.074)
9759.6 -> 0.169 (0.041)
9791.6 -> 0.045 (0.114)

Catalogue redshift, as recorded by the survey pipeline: 0.138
